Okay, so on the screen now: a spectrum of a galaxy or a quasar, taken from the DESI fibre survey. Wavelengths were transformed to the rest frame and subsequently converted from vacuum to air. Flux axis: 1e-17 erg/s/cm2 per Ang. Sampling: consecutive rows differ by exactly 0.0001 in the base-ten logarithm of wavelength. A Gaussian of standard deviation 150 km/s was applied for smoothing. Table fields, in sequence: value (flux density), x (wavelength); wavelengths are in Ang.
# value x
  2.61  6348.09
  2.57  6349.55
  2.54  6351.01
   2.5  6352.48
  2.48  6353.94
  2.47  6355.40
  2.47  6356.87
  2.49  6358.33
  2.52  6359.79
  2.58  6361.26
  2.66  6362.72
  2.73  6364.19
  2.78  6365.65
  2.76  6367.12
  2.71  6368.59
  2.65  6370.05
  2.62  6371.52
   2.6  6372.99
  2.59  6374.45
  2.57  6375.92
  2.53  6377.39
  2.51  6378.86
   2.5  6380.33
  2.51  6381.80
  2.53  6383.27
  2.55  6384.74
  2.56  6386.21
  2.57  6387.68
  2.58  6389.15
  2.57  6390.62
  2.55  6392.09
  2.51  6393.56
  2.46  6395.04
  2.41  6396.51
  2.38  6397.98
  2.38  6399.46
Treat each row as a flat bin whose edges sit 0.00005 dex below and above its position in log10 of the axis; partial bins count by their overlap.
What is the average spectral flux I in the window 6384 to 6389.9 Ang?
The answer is 2.57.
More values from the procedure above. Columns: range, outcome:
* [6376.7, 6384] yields 2.51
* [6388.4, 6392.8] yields 2.57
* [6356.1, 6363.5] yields 2.54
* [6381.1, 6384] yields 2.52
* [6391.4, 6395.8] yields 2.5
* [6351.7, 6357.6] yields 2.48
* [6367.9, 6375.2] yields 2.64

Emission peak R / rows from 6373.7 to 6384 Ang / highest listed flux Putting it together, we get 2.59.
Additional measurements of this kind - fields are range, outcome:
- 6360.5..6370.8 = 2.78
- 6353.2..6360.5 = 2.52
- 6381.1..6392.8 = 2.58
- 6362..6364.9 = 2.73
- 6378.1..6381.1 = 2.51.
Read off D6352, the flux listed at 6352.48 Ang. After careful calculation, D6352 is 2.5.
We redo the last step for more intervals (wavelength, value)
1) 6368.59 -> 2.71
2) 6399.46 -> 2.38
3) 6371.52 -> 2.62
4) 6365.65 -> 2.78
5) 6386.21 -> 2.56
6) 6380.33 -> 2.5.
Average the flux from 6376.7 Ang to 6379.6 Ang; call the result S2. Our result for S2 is 2.52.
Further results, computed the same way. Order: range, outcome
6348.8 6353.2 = 2.54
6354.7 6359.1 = 2.48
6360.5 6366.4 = 2.69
